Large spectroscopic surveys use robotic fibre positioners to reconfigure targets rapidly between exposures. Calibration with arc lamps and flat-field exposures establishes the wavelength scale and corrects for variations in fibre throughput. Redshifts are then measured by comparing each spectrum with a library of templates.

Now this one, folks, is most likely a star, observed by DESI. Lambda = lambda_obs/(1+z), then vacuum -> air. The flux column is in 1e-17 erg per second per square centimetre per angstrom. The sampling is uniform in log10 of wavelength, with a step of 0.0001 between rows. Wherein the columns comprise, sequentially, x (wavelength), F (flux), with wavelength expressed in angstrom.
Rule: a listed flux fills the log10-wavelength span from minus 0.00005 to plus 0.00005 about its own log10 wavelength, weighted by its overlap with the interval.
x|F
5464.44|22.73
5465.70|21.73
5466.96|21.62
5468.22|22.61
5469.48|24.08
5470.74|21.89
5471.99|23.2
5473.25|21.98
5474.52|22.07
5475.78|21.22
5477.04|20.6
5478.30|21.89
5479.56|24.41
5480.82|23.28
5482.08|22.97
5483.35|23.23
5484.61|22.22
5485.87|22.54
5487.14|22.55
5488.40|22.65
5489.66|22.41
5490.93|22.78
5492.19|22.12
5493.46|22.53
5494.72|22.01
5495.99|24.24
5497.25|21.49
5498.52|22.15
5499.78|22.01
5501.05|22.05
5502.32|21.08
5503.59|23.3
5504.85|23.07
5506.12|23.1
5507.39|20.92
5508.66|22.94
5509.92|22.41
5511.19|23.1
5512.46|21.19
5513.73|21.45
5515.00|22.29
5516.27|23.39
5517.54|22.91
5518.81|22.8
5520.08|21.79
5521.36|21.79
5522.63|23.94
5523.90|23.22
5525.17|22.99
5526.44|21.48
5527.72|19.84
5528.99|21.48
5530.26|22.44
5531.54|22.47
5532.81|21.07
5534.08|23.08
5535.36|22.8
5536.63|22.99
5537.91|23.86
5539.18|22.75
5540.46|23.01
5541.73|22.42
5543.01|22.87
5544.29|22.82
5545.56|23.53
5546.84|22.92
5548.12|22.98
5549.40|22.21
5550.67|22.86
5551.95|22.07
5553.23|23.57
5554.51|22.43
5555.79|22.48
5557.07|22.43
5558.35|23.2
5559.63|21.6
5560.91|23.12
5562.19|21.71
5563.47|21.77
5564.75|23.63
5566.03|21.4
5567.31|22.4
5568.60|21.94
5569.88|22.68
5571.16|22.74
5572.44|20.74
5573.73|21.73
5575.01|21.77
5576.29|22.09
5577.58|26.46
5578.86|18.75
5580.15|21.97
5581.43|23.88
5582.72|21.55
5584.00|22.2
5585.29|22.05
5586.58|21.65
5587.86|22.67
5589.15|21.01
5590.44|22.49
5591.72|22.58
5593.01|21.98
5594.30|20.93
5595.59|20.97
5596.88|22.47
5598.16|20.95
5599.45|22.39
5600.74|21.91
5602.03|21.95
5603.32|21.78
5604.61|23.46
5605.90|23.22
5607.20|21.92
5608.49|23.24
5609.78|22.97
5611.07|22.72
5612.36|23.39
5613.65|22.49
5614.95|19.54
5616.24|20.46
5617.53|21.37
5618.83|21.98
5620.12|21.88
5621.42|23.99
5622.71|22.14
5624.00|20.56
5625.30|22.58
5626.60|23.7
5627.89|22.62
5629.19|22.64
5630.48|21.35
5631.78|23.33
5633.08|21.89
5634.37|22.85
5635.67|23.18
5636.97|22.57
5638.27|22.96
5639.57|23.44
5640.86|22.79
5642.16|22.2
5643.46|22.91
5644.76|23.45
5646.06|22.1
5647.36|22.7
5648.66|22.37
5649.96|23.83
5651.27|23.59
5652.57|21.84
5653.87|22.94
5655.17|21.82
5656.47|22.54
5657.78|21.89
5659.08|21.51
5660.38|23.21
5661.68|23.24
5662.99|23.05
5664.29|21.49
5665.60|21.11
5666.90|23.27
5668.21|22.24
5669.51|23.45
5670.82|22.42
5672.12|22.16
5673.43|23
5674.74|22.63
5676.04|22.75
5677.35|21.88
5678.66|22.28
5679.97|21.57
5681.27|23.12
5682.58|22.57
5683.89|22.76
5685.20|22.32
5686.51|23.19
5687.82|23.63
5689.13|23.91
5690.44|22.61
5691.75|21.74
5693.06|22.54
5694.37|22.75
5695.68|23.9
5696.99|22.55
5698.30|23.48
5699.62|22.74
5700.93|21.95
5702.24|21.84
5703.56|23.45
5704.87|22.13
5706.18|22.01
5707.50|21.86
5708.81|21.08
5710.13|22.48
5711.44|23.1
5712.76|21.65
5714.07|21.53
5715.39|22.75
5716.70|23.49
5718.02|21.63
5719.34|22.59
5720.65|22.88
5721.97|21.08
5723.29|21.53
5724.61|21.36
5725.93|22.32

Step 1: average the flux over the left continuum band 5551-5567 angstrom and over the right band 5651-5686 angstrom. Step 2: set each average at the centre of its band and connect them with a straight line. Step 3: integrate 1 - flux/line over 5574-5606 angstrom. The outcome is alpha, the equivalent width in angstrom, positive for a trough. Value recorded 0.51 angstrom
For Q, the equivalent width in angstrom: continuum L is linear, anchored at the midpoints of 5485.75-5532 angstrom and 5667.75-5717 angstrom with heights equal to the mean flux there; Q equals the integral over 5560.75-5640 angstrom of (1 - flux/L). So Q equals 0.79 angstrom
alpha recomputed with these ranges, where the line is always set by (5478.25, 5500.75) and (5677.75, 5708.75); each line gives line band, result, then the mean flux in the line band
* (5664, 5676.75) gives 0.1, 22.5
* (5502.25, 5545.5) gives 0.3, 22.5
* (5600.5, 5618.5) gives 0.4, 22.2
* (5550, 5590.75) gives 0.6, 22.3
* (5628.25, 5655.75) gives -0.1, 22.7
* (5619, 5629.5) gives 0.1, 22.5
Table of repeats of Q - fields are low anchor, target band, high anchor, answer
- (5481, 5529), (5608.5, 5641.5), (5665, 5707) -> 0.2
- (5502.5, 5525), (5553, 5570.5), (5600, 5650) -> 0.1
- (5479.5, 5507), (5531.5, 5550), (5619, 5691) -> -0.2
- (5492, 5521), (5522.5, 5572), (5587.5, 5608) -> -0.7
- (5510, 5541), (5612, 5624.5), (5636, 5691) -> 0.5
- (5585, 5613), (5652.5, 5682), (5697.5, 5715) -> -0.2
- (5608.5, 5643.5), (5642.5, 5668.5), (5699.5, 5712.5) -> -0.3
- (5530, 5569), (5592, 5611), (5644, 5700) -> 0.4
